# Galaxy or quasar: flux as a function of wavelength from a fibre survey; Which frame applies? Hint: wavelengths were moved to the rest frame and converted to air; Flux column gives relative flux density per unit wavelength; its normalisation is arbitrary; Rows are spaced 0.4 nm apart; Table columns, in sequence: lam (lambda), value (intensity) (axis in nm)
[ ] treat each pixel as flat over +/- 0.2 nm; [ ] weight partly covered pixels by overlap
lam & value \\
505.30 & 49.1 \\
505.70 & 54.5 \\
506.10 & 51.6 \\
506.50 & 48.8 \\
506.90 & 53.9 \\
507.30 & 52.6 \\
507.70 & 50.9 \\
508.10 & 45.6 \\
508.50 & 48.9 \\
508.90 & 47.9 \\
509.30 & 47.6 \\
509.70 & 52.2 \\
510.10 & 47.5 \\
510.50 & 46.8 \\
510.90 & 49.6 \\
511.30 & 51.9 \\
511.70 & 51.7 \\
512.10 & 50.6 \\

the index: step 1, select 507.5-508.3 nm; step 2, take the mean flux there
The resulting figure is 48.2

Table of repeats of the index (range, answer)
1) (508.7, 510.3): 48.8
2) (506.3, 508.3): 50.4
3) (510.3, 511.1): 48.2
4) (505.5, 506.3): 53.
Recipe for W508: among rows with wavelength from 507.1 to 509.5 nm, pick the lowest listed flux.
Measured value 45.6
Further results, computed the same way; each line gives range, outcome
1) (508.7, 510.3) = 47.5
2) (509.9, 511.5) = 46.8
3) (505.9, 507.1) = 48.8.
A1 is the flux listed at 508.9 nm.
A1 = 47.9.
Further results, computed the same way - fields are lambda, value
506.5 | 48.8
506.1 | 51.6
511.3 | 51.9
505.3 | 49.1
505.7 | 54.5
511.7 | 51.7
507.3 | 52.6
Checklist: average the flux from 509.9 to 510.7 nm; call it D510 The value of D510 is 47.2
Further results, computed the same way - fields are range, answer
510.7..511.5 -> 50.7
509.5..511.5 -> 49.6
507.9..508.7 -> 47.3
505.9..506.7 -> 50.2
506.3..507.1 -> 51.3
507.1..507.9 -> 51.8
